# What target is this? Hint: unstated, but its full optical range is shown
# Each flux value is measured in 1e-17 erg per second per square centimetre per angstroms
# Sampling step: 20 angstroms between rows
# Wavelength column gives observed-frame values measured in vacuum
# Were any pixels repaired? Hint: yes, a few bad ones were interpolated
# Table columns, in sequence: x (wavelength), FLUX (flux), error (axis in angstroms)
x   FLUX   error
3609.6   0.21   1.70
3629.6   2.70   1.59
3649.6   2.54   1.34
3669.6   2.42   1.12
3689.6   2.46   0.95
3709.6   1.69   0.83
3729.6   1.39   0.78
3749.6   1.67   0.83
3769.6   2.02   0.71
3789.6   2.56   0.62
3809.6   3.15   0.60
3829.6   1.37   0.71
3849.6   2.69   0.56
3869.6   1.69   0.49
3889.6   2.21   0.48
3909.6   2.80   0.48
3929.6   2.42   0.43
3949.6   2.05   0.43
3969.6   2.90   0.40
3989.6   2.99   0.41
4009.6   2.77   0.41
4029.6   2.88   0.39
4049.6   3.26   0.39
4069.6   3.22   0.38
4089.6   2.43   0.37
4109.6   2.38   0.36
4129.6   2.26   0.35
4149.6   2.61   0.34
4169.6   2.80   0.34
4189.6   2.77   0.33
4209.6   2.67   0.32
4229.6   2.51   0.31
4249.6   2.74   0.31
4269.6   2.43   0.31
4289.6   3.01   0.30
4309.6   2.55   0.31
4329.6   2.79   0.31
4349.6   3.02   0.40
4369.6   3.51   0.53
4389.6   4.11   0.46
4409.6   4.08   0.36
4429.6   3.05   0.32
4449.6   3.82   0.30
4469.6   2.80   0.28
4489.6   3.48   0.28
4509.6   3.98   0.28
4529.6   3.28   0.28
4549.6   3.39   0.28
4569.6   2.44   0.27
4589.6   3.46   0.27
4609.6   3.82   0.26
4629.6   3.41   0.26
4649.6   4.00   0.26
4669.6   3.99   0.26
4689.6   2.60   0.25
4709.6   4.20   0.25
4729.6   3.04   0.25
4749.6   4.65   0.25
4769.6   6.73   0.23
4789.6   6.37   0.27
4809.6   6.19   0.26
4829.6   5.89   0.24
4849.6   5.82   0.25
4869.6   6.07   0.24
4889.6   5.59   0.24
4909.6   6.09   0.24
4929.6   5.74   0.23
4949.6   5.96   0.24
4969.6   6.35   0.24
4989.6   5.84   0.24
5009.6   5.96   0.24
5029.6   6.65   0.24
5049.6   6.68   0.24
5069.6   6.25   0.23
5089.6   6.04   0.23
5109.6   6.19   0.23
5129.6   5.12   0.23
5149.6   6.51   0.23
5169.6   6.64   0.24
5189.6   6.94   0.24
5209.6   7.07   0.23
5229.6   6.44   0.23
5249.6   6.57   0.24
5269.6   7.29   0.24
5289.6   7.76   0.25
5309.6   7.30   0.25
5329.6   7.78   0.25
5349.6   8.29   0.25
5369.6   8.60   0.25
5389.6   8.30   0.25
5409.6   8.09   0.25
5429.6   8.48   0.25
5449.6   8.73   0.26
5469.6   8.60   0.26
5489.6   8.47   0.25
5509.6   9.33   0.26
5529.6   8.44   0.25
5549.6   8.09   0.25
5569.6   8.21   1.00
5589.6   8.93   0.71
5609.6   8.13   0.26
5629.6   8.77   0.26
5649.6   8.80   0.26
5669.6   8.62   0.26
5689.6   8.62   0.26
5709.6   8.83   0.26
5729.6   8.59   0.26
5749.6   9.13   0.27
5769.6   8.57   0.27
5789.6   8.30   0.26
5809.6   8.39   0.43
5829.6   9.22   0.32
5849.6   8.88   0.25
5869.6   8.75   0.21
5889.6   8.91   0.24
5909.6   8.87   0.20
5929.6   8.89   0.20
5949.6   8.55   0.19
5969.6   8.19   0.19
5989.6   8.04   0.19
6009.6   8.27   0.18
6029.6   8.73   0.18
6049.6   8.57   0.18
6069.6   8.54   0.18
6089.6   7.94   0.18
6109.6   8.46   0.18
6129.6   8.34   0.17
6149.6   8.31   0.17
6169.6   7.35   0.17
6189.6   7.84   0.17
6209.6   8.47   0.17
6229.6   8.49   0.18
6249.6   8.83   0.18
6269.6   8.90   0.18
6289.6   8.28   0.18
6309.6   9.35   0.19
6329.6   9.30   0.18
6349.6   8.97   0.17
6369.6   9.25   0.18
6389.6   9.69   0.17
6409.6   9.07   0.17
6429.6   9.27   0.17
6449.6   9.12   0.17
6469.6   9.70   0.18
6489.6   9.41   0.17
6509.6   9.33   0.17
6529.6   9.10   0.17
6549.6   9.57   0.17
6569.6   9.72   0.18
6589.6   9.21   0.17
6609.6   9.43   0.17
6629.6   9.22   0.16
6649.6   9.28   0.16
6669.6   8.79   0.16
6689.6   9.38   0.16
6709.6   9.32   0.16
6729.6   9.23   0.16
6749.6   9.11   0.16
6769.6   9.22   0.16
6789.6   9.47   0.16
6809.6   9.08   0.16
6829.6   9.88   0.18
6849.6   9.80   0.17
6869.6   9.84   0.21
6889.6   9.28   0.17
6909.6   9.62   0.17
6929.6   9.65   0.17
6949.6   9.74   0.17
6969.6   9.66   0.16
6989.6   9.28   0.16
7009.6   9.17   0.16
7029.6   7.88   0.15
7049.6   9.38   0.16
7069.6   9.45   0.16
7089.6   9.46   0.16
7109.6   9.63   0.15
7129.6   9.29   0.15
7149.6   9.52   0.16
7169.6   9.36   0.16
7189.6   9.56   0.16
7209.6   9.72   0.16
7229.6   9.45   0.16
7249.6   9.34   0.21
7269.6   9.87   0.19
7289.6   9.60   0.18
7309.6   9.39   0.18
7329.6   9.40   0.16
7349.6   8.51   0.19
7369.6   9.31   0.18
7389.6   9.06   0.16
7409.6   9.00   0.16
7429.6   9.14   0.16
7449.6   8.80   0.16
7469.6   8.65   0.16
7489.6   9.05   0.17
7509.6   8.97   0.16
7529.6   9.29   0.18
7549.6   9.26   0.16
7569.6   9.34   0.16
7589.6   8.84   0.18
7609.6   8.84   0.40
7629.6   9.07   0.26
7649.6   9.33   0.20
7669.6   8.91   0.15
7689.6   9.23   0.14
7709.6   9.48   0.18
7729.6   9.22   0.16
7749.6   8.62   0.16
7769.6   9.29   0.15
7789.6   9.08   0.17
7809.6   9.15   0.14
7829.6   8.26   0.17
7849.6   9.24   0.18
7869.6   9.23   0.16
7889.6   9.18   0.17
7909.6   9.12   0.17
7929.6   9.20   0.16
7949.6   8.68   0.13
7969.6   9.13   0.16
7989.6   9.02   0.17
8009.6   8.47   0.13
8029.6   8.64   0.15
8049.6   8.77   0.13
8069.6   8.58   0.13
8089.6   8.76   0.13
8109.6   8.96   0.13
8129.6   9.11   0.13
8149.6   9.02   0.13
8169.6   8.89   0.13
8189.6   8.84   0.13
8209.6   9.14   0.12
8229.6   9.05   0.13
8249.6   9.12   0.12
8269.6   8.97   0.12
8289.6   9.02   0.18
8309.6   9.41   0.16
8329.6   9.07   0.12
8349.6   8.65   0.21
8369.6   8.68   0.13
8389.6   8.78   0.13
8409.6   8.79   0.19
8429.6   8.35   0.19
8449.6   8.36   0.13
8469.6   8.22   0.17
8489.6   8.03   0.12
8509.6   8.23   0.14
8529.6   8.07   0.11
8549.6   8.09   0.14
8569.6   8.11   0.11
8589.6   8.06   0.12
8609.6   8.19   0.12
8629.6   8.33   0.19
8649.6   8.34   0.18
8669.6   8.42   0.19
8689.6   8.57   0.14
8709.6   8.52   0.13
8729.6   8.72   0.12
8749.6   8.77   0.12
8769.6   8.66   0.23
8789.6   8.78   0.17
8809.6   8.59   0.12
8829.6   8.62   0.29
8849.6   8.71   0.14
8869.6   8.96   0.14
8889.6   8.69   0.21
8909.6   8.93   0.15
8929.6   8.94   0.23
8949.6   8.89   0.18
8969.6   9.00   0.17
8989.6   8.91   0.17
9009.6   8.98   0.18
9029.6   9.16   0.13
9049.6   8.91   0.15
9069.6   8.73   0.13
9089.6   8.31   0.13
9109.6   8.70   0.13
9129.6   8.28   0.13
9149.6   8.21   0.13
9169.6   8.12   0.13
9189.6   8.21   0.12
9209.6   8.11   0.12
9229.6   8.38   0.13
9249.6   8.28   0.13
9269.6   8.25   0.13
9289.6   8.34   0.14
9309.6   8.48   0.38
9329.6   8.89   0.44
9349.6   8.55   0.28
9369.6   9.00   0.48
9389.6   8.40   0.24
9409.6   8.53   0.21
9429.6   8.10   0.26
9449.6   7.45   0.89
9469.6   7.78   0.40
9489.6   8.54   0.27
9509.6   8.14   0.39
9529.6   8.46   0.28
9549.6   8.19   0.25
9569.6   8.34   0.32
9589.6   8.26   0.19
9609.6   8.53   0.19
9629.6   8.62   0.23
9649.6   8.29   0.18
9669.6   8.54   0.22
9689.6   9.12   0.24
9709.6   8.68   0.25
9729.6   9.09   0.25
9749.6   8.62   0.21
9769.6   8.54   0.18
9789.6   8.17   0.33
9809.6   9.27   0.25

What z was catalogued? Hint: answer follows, 0.192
